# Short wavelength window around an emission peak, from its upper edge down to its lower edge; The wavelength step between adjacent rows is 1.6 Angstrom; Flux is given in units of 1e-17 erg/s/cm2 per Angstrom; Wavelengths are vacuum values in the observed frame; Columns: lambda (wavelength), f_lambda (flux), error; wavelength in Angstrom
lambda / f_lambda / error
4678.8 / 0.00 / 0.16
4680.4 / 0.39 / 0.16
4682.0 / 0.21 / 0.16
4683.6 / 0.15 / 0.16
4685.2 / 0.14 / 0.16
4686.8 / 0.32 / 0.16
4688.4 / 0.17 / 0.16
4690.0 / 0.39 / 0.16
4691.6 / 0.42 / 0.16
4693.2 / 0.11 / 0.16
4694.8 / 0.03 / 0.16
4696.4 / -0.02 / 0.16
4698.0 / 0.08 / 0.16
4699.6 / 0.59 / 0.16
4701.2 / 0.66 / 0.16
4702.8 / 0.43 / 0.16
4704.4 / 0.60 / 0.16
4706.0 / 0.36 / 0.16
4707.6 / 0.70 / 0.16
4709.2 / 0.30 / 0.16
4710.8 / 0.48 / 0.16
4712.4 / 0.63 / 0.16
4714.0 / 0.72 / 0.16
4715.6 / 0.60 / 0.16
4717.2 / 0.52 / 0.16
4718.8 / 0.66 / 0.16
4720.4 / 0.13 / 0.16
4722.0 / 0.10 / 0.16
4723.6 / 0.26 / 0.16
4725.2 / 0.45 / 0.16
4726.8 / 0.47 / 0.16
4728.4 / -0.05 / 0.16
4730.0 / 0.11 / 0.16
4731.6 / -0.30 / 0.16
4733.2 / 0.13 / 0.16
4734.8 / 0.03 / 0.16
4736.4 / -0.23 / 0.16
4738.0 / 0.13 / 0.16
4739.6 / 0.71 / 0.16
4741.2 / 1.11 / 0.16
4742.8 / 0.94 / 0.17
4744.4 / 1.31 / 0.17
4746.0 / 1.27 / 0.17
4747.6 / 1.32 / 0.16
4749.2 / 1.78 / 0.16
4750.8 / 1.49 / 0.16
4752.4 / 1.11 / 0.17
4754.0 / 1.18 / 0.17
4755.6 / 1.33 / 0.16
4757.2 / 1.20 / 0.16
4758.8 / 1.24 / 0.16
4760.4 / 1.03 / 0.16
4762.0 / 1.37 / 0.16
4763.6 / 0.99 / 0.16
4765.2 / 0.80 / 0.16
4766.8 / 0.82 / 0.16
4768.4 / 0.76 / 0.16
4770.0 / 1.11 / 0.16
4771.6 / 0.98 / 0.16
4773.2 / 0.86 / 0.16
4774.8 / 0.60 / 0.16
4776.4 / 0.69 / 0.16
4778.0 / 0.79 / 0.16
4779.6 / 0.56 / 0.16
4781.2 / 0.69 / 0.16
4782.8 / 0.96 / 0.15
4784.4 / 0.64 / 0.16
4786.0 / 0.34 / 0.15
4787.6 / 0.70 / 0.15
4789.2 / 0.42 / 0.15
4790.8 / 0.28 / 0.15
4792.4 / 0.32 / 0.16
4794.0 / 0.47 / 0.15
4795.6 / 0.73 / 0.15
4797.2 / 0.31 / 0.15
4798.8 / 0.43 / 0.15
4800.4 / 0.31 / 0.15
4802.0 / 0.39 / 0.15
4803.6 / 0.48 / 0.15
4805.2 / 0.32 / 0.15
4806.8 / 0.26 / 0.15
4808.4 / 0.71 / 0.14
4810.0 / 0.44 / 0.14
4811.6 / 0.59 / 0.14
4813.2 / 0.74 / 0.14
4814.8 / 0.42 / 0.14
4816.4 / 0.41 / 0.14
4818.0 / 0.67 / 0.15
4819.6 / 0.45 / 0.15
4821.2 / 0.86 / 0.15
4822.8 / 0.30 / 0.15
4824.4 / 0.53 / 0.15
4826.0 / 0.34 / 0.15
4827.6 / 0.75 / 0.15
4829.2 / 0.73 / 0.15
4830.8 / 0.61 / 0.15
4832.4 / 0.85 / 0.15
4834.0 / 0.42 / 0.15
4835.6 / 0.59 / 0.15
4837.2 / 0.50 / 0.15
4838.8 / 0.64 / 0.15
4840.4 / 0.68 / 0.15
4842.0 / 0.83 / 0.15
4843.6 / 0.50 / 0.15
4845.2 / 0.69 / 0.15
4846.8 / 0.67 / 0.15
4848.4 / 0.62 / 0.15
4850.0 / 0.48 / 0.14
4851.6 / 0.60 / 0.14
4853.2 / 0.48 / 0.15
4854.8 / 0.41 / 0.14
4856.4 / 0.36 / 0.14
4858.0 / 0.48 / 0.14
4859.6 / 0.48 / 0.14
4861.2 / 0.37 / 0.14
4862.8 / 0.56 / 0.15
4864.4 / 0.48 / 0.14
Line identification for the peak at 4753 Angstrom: Lyman alpha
